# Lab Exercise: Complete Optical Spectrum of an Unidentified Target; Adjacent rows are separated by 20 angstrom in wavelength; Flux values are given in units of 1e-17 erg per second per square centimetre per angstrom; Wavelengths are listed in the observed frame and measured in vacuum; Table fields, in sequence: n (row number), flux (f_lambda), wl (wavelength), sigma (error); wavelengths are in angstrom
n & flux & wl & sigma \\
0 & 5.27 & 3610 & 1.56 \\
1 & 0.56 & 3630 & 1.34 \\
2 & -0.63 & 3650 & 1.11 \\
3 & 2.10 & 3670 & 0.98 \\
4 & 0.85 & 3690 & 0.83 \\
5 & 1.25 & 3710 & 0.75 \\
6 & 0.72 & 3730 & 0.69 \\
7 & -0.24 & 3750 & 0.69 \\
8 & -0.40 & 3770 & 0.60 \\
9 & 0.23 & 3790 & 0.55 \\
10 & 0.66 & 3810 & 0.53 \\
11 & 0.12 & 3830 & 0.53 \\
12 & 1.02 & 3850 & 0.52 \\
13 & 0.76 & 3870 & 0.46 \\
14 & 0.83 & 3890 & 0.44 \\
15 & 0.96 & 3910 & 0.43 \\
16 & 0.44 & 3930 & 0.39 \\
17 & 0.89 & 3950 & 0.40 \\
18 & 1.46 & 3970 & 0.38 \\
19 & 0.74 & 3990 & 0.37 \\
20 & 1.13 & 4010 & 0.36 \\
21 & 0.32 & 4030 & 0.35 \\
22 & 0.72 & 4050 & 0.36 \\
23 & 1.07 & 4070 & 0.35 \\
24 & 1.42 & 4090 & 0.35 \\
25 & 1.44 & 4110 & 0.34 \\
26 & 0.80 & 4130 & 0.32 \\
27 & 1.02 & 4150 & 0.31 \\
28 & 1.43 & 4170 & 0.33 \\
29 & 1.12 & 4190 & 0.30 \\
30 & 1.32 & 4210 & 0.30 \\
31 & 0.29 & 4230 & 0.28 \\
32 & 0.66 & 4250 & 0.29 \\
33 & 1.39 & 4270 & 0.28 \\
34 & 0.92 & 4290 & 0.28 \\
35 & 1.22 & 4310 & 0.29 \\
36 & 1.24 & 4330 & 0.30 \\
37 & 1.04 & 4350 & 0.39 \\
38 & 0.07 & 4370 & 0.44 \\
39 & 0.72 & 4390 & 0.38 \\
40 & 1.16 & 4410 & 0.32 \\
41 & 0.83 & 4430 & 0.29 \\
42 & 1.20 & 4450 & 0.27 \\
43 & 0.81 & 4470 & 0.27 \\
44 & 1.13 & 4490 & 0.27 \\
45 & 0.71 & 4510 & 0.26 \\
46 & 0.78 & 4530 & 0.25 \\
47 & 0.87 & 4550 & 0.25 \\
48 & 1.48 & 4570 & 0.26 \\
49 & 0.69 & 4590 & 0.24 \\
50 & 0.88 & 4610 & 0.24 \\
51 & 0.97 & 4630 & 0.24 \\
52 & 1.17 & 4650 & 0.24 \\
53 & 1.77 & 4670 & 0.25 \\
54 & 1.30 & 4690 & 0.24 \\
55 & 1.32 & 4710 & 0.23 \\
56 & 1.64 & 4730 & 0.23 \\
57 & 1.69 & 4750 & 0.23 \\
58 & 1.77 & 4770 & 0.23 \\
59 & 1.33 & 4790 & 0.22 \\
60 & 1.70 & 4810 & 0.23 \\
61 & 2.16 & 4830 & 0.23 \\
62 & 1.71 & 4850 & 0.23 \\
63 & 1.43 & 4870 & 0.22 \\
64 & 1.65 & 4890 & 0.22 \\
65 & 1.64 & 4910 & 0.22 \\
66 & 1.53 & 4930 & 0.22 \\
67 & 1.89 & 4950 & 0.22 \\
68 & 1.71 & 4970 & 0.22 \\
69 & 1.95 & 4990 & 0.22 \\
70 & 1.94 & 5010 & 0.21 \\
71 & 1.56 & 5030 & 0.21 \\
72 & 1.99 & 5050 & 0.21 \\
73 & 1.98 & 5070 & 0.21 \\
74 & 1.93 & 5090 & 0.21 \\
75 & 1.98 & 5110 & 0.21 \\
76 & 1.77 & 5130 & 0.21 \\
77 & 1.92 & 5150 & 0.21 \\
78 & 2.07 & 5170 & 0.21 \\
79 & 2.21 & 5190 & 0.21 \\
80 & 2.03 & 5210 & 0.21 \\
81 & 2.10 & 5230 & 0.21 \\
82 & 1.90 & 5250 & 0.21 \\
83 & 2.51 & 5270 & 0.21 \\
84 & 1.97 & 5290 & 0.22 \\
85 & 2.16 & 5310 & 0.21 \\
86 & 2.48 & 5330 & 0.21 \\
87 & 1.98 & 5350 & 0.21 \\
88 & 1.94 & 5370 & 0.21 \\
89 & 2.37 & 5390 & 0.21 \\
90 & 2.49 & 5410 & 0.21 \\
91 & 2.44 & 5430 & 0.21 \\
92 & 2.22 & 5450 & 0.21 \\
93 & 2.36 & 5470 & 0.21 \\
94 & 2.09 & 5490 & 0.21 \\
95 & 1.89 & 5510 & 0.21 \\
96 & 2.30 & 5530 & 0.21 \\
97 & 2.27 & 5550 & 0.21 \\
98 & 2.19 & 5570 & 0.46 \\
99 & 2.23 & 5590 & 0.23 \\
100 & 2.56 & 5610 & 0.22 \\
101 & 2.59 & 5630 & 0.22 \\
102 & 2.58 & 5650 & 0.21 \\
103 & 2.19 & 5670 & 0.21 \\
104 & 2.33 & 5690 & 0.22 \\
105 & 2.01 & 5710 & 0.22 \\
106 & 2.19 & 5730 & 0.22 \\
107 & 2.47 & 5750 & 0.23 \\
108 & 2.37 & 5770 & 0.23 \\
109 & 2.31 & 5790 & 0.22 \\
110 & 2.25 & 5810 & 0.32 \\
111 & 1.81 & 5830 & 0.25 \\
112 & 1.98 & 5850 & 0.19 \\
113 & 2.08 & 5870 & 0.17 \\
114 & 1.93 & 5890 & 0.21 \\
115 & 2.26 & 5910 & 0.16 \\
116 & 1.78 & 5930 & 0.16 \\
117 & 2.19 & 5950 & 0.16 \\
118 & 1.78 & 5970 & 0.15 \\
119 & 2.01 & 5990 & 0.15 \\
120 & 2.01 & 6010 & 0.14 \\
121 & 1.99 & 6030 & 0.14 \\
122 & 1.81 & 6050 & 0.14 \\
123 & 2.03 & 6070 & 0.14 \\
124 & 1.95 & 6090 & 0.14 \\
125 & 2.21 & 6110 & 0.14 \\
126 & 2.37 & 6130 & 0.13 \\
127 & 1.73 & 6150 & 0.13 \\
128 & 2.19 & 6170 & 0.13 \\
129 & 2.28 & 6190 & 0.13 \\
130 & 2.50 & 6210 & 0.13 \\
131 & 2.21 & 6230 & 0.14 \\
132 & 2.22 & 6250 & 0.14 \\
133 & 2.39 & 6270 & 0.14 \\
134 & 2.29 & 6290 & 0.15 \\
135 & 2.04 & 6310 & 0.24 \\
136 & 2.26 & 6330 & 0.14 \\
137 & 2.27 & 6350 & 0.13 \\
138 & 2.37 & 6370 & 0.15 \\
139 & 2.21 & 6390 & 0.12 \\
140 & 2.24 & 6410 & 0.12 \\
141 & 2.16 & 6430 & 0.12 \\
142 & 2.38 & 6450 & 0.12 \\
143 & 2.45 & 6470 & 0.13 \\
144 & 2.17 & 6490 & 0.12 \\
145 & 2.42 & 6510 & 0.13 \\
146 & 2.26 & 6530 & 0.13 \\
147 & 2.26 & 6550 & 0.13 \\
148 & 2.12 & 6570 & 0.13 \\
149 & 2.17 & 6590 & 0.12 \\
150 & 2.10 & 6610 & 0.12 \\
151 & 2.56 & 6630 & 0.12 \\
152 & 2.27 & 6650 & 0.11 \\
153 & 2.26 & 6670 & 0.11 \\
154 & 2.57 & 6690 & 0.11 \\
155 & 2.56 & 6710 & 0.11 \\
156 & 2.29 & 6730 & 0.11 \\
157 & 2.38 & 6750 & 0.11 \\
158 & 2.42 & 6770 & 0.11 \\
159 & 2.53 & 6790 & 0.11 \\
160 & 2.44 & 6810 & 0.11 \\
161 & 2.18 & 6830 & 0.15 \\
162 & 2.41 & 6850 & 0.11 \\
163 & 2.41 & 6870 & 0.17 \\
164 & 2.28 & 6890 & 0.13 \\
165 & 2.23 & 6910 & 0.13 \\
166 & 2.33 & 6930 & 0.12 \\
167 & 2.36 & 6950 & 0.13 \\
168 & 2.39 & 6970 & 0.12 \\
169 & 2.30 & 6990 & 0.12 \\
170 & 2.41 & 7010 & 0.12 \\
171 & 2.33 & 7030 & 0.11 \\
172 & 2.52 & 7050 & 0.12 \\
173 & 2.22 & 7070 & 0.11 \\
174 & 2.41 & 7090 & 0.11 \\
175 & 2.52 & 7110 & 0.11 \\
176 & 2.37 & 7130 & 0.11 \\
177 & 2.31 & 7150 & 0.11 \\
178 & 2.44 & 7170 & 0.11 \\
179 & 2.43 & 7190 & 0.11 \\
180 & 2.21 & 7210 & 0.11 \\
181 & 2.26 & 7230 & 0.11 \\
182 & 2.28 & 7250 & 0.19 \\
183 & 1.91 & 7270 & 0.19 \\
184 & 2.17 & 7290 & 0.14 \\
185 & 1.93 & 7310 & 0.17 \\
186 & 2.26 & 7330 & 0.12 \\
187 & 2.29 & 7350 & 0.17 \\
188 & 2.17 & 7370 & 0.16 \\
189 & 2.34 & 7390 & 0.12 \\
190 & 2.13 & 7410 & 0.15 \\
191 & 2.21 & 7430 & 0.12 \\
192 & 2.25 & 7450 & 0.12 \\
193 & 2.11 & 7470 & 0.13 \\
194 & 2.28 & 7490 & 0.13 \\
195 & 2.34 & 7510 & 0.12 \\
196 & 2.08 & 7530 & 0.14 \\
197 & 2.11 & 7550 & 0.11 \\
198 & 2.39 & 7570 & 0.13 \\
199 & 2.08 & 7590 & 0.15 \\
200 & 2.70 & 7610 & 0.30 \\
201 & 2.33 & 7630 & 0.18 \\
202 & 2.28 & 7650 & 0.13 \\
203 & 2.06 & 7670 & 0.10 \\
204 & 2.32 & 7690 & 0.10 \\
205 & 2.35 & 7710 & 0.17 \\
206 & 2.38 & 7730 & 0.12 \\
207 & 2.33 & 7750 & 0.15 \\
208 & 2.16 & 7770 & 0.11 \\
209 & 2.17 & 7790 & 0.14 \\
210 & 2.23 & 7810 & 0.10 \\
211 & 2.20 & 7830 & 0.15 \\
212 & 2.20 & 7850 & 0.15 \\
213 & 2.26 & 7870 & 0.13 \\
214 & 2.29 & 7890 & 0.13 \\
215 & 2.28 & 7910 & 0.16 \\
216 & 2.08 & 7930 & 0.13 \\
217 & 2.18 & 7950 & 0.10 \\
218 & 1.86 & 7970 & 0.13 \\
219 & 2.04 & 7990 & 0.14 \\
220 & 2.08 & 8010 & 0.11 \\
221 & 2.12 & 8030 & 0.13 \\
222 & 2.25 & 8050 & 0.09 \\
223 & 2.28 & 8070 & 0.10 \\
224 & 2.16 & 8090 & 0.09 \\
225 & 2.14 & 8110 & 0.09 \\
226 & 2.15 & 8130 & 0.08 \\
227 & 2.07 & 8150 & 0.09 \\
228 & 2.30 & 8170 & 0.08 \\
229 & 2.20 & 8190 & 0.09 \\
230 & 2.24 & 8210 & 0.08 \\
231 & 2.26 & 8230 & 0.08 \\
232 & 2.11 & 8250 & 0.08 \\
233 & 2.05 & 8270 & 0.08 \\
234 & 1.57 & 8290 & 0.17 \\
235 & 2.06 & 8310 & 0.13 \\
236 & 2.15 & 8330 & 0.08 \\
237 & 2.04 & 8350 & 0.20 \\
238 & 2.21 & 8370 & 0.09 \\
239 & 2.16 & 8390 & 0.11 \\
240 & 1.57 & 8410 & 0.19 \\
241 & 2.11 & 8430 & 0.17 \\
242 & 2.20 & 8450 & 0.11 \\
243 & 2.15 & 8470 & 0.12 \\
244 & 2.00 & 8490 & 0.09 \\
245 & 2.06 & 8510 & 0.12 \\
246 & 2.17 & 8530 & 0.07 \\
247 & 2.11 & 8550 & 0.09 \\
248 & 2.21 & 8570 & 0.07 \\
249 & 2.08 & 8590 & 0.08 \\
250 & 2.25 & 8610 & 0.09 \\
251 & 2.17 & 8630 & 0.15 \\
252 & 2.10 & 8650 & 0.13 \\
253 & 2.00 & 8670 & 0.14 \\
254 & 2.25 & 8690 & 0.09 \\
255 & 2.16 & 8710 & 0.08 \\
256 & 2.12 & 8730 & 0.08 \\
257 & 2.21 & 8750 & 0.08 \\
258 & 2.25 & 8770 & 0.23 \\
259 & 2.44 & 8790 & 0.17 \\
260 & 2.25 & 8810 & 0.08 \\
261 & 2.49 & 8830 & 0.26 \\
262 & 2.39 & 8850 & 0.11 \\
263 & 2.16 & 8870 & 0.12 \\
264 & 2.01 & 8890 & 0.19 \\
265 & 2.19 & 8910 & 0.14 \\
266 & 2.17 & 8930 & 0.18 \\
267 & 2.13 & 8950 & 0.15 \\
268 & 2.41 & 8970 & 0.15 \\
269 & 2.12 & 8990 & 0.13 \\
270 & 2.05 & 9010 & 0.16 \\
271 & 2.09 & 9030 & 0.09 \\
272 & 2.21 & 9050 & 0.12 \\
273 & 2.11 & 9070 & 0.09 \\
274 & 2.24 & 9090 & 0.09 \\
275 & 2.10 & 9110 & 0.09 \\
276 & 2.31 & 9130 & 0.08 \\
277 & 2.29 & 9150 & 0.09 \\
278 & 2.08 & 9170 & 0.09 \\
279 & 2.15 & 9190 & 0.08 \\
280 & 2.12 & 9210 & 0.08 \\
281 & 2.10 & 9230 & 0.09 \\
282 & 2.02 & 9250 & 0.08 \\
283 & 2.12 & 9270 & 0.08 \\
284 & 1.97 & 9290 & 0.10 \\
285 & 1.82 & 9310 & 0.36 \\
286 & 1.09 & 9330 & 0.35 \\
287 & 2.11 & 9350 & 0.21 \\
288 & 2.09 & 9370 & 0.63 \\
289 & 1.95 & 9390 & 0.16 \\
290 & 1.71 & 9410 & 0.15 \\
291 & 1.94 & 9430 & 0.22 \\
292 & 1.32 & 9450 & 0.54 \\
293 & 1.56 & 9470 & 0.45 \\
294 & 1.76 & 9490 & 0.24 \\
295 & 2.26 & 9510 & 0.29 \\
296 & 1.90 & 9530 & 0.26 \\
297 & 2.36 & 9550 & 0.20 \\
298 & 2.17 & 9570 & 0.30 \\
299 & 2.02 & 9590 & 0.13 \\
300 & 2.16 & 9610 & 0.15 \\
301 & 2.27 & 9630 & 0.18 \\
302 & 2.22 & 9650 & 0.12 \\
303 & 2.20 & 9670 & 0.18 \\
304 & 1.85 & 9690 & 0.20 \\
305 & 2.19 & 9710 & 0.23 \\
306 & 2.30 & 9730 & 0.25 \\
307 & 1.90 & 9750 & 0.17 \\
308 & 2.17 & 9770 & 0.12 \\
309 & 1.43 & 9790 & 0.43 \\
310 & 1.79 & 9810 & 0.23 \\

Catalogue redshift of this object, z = 0.168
